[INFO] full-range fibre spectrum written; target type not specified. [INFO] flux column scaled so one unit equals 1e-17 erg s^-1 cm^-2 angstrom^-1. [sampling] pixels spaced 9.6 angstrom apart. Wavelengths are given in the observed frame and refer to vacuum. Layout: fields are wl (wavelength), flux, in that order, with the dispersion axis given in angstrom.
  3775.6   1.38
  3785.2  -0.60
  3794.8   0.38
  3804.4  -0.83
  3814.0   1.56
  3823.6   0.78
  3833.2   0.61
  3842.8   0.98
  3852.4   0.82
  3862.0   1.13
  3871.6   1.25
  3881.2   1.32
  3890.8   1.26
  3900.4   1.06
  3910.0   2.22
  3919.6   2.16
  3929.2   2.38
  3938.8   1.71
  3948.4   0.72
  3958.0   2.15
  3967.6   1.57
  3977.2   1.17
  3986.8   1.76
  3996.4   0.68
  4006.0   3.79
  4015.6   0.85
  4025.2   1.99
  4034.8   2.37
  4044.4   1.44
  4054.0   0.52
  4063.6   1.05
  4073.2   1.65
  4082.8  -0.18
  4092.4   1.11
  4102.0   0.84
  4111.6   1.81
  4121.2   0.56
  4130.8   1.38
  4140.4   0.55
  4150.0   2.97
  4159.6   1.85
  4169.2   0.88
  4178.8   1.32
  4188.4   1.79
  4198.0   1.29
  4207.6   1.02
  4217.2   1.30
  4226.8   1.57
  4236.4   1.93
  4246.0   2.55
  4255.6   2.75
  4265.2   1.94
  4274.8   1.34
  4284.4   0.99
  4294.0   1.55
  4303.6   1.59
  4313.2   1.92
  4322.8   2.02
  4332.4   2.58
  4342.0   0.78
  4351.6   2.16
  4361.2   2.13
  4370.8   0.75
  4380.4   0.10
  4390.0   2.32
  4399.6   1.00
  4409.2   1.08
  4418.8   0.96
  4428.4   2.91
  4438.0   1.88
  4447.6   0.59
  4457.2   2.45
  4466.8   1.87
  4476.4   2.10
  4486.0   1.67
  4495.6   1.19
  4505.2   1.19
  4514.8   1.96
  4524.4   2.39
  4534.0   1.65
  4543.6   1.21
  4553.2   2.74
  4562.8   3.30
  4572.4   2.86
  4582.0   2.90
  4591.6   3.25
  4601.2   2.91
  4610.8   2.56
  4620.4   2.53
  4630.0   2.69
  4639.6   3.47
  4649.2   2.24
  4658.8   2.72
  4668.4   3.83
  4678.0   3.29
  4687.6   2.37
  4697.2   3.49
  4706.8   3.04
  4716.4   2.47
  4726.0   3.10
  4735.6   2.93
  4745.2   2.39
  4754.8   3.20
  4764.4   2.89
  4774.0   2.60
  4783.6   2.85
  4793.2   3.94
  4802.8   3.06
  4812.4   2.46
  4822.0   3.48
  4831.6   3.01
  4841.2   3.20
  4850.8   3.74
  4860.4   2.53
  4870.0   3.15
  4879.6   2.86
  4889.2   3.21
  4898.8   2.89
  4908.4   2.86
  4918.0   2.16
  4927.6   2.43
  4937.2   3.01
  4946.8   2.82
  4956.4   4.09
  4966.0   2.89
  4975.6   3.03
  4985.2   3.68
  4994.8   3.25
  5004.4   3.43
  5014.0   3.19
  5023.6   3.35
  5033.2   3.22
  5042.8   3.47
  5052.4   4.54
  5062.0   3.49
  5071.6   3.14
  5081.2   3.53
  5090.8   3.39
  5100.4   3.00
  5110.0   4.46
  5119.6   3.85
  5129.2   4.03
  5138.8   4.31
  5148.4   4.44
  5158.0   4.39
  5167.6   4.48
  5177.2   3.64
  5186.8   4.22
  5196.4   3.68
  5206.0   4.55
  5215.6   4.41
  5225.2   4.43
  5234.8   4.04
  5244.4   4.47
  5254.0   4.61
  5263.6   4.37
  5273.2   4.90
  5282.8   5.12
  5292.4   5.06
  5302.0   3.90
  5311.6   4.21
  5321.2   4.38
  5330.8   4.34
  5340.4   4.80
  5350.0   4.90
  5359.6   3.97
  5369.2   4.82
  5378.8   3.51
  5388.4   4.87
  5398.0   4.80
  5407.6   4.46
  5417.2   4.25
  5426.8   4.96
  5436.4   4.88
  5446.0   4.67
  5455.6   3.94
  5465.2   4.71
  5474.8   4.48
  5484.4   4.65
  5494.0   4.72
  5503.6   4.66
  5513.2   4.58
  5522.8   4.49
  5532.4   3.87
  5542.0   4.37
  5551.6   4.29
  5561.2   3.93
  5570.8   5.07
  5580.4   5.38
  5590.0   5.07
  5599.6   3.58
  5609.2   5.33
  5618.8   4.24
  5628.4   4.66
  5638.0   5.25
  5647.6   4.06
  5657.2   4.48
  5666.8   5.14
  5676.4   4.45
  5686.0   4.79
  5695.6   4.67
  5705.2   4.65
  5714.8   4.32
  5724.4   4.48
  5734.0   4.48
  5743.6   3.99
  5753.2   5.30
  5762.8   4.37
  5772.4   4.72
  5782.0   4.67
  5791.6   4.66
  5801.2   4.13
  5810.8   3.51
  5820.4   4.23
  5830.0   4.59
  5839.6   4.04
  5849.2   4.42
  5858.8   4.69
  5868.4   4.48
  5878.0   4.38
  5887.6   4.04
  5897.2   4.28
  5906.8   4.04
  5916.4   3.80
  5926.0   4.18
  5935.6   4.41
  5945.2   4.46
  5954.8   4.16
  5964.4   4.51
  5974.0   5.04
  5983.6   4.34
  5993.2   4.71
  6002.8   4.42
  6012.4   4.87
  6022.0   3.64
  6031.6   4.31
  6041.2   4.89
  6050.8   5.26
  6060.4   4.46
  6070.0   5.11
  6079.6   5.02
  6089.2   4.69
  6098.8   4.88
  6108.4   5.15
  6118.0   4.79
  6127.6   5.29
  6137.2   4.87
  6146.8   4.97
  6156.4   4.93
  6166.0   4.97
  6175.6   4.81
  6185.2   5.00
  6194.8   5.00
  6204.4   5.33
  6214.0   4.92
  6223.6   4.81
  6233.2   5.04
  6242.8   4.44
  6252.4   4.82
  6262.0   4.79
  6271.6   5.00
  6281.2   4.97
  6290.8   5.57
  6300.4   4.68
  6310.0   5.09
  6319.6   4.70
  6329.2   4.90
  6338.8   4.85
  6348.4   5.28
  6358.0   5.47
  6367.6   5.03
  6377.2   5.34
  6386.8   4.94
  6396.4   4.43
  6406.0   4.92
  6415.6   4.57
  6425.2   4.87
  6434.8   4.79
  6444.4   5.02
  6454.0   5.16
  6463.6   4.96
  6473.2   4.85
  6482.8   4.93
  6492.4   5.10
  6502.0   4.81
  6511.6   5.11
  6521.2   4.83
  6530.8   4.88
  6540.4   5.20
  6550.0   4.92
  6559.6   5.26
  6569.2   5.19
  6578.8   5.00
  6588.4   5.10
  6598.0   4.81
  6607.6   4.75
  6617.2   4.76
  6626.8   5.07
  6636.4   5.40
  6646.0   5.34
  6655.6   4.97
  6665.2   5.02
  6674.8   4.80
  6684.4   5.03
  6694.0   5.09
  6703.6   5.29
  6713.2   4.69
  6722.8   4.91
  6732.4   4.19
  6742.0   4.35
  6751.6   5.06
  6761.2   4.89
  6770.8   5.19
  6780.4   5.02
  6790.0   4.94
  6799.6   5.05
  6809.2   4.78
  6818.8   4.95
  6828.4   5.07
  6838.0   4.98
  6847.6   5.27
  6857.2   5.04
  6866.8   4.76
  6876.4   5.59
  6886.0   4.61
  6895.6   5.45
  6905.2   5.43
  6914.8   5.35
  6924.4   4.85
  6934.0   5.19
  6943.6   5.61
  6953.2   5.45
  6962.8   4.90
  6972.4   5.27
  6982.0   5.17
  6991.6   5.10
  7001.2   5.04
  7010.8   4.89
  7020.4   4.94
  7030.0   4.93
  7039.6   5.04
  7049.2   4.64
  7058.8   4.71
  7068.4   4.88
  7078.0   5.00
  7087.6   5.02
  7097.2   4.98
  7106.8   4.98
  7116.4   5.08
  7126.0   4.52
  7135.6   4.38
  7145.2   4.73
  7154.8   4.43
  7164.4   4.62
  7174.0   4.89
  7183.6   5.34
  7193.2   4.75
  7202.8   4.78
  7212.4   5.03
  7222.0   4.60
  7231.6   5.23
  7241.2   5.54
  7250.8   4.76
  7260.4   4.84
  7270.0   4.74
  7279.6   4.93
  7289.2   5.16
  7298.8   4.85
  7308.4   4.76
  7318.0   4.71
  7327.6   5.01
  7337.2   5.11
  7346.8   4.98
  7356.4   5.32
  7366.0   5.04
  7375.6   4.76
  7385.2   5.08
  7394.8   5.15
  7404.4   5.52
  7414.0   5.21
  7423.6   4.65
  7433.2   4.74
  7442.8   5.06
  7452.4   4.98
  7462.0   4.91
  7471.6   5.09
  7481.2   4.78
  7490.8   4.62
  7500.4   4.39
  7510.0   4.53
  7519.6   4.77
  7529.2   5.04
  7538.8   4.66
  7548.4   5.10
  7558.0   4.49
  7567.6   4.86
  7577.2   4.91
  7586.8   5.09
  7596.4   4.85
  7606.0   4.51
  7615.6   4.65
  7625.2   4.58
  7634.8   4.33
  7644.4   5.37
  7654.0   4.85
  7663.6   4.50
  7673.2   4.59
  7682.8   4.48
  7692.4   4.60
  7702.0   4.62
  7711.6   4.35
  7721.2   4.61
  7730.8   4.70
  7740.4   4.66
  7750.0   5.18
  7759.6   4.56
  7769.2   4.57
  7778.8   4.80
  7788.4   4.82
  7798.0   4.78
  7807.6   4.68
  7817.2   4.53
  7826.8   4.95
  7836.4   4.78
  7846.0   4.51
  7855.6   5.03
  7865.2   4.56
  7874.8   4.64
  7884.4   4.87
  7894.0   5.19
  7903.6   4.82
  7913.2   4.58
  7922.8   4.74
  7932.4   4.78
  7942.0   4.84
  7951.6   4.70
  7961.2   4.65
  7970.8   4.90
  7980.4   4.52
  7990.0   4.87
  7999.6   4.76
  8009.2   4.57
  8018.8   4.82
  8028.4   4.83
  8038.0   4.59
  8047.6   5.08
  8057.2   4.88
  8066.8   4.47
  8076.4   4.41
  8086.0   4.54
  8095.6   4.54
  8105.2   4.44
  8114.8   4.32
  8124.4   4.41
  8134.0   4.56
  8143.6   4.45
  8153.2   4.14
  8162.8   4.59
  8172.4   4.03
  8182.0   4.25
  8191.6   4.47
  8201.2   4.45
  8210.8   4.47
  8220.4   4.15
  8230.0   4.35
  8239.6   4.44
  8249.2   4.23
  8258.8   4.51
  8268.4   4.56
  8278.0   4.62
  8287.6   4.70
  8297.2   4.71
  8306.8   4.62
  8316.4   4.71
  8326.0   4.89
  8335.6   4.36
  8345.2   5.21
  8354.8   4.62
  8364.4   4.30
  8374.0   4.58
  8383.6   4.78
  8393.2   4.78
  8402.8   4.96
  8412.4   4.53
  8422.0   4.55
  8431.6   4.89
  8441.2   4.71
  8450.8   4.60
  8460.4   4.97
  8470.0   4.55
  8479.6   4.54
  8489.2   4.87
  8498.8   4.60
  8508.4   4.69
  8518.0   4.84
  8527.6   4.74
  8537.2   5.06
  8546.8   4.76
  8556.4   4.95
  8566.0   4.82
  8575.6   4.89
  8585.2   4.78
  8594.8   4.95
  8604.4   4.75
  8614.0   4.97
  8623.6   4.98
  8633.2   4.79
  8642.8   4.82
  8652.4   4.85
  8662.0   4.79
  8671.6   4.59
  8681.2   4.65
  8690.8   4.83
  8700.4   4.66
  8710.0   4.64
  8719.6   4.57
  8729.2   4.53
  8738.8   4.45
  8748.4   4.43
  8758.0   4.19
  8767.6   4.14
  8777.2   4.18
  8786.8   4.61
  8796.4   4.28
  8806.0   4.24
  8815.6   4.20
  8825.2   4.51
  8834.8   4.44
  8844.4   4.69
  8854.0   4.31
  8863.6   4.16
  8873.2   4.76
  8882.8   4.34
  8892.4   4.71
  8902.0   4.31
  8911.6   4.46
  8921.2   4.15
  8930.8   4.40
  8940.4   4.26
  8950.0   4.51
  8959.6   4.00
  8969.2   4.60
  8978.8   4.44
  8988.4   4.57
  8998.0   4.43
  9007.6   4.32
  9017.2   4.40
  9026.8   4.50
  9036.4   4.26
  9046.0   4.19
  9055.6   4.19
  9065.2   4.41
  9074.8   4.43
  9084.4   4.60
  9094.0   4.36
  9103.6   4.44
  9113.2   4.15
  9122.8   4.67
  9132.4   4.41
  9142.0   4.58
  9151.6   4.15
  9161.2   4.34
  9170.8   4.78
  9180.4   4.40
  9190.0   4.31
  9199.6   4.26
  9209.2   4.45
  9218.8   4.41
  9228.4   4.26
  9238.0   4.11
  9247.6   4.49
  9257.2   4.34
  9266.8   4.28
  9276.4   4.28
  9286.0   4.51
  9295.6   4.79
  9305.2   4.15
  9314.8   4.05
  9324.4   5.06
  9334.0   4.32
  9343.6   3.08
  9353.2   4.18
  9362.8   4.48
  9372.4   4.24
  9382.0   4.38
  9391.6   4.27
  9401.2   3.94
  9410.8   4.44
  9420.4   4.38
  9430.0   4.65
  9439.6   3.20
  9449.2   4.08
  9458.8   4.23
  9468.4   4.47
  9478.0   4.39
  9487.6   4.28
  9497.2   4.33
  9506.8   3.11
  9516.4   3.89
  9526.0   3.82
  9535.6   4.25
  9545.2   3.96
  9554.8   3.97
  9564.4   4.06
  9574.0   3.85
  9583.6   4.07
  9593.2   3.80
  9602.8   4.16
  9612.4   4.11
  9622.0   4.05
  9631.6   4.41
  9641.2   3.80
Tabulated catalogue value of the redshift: 0.14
